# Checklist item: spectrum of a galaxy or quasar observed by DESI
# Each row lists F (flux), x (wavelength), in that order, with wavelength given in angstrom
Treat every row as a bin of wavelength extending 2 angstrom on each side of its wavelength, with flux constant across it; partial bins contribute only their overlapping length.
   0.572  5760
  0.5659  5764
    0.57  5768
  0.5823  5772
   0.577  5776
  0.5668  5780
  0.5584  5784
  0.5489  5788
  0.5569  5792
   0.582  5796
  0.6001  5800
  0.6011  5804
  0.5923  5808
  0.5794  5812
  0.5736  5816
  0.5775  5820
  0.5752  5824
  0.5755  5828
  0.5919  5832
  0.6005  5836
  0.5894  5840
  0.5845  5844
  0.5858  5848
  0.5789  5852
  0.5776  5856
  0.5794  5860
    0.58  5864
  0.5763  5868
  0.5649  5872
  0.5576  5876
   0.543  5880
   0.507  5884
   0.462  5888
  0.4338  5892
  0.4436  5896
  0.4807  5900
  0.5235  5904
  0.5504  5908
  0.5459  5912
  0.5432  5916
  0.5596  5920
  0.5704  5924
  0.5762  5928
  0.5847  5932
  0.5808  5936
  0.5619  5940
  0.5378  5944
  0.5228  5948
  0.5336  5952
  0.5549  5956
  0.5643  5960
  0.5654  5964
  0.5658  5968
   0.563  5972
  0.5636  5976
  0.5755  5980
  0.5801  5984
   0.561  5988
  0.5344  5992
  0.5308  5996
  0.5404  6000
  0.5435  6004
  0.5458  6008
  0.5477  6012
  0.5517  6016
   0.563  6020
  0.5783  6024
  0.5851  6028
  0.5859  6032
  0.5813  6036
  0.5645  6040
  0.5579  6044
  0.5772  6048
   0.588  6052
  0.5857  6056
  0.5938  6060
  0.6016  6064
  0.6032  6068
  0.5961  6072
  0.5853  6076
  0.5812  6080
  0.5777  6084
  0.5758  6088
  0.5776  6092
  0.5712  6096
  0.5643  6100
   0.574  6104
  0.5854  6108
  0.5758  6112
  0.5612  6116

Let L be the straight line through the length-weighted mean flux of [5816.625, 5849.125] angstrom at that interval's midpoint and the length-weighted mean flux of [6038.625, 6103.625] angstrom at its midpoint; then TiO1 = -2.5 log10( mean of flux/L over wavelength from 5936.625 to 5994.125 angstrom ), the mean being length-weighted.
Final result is 0.05 mag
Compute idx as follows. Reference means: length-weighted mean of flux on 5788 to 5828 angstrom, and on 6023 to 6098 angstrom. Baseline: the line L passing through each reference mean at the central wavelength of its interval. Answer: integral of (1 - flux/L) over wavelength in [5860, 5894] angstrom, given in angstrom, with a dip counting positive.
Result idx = 2.9 angstrom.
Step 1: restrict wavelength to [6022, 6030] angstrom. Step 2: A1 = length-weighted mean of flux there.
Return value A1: 0.582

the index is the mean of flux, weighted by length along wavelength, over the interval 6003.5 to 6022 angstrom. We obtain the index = 0.551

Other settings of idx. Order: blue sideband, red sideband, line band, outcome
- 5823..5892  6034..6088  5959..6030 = 2.2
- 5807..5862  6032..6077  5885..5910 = 4.3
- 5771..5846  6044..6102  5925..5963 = 1.5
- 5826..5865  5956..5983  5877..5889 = 1.4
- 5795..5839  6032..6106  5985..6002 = 1.1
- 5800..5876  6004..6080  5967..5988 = 0.3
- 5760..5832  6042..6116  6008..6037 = 0.6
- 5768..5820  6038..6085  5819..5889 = 1.2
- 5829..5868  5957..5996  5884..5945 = 4.6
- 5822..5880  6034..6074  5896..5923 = 2.4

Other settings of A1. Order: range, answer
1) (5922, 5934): 0.577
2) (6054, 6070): 0.596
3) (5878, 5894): 0.486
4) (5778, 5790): 0.558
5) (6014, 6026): 0.564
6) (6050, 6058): 0.587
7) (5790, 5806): 0.585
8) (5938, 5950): 0.541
